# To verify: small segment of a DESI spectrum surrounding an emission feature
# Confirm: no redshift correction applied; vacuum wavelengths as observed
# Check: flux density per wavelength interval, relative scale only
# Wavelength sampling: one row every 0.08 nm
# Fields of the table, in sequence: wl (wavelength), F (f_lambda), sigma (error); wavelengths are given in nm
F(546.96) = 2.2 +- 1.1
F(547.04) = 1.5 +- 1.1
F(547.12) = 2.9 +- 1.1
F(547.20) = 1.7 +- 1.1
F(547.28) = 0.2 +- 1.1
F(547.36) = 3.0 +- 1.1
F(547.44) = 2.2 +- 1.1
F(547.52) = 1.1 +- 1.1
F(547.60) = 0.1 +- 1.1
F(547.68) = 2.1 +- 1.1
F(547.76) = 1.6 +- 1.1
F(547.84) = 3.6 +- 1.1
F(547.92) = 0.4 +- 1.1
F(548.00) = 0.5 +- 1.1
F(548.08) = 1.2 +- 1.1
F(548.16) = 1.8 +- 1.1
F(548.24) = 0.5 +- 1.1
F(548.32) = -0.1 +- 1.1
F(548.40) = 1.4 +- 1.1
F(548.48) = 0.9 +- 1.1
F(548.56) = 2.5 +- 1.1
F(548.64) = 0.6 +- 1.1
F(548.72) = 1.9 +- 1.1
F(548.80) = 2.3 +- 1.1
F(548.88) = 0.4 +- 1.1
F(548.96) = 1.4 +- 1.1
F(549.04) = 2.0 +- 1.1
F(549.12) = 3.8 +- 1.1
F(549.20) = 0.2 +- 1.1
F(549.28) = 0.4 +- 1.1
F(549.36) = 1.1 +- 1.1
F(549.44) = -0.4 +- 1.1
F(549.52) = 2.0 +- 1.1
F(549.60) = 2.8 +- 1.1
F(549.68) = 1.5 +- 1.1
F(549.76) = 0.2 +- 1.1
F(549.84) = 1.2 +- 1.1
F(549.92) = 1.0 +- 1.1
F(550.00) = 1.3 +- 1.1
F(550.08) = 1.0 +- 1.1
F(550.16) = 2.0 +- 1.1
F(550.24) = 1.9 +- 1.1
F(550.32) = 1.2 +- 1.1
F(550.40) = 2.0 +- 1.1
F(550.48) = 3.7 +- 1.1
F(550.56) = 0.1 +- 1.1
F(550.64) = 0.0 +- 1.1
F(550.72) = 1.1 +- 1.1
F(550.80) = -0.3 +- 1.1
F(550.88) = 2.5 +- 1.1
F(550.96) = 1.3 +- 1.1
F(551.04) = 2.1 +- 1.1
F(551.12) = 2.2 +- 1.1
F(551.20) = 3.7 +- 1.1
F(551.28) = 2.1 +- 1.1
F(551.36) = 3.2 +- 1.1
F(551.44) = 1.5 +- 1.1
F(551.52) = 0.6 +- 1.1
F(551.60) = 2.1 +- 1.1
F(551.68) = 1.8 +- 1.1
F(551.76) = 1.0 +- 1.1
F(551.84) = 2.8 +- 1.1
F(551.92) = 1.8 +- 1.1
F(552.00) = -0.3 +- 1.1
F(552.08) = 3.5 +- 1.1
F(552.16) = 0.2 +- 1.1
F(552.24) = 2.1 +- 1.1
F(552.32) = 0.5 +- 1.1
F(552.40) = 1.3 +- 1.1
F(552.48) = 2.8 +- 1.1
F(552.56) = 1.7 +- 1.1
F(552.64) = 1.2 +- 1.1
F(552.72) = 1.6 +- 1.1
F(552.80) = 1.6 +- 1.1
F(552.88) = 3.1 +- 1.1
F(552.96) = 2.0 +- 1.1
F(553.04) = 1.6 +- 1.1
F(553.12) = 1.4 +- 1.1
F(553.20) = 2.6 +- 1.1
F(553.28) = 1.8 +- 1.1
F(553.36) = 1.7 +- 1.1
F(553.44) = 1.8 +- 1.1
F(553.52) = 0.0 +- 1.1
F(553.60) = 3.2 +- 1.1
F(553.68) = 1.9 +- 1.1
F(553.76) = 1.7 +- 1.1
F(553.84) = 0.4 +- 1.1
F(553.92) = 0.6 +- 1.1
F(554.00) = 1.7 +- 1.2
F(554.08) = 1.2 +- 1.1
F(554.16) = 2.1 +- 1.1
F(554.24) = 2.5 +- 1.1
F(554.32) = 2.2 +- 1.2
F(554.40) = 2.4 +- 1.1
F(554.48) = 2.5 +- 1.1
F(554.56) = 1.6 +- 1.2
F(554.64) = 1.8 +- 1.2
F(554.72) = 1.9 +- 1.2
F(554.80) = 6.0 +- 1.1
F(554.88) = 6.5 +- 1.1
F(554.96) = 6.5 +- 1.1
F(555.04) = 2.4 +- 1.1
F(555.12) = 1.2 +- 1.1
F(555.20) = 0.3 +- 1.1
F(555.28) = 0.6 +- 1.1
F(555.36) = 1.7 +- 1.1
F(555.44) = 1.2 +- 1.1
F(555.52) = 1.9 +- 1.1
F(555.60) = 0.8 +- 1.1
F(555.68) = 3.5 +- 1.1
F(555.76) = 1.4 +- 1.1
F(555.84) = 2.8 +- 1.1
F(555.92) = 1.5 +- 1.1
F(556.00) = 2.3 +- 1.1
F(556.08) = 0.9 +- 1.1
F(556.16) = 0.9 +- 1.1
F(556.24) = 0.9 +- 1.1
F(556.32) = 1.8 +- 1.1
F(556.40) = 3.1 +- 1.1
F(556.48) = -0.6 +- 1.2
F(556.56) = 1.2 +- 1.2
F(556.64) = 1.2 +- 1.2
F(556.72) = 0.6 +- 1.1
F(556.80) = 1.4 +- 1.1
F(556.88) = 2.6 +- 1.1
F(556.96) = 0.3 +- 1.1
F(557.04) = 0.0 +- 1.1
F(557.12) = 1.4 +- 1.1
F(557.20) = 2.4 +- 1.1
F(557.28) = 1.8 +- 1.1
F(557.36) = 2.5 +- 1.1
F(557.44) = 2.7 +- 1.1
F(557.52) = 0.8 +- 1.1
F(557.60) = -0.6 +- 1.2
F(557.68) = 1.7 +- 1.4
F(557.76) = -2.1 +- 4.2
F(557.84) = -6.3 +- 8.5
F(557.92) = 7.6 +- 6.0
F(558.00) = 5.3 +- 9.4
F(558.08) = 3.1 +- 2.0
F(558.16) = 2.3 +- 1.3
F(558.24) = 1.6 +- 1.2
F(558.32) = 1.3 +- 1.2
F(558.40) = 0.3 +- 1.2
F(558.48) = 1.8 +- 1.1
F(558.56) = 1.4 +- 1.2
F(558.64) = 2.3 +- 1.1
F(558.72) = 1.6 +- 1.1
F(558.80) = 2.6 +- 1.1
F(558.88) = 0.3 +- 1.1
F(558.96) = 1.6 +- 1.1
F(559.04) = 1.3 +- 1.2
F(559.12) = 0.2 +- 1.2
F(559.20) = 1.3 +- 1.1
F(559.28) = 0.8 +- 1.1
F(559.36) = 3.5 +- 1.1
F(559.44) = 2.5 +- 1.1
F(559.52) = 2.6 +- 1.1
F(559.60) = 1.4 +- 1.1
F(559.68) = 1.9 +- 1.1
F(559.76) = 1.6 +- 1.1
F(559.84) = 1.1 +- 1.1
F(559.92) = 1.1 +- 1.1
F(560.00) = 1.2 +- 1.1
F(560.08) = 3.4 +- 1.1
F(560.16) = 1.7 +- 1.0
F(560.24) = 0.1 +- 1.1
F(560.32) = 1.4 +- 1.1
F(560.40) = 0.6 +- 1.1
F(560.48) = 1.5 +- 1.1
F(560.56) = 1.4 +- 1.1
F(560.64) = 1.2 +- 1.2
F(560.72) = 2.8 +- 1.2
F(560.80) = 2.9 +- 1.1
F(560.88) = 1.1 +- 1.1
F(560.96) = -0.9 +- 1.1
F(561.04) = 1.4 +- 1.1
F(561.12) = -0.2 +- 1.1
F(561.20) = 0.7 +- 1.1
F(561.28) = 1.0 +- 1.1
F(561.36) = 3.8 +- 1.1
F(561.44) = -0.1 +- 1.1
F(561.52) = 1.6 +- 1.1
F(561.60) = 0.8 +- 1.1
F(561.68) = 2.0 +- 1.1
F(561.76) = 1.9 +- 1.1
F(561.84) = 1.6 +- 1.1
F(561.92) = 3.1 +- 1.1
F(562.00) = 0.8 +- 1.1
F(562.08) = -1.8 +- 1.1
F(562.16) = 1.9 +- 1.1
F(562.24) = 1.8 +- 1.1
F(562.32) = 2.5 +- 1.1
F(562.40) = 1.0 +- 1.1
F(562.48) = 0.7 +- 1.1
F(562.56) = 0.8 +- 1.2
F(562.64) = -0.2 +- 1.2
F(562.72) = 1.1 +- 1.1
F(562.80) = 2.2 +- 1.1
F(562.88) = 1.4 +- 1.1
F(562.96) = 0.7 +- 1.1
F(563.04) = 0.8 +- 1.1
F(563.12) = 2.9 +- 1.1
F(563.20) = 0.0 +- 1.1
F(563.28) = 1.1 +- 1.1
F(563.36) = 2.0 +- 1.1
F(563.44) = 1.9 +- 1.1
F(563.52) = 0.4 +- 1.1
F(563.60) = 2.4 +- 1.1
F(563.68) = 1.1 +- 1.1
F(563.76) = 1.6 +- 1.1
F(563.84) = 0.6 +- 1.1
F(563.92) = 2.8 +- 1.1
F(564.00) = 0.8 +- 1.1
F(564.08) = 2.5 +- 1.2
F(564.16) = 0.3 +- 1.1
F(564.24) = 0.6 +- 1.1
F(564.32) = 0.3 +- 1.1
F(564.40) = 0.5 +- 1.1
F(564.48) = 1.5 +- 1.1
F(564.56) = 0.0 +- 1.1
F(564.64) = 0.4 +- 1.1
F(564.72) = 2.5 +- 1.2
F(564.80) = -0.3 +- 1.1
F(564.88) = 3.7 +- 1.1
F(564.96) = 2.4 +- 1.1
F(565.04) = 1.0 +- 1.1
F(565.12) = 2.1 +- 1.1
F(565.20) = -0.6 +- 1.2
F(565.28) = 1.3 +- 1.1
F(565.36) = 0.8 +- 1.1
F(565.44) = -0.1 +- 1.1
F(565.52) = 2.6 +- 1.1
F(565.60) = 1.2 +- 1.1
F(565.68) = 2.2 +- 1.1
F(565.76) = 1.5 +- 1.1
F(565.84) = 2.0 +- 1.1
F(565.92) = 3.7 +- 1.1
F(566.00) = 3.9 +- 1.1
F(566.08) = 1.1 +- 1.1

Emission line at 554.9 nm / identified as H-gamma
